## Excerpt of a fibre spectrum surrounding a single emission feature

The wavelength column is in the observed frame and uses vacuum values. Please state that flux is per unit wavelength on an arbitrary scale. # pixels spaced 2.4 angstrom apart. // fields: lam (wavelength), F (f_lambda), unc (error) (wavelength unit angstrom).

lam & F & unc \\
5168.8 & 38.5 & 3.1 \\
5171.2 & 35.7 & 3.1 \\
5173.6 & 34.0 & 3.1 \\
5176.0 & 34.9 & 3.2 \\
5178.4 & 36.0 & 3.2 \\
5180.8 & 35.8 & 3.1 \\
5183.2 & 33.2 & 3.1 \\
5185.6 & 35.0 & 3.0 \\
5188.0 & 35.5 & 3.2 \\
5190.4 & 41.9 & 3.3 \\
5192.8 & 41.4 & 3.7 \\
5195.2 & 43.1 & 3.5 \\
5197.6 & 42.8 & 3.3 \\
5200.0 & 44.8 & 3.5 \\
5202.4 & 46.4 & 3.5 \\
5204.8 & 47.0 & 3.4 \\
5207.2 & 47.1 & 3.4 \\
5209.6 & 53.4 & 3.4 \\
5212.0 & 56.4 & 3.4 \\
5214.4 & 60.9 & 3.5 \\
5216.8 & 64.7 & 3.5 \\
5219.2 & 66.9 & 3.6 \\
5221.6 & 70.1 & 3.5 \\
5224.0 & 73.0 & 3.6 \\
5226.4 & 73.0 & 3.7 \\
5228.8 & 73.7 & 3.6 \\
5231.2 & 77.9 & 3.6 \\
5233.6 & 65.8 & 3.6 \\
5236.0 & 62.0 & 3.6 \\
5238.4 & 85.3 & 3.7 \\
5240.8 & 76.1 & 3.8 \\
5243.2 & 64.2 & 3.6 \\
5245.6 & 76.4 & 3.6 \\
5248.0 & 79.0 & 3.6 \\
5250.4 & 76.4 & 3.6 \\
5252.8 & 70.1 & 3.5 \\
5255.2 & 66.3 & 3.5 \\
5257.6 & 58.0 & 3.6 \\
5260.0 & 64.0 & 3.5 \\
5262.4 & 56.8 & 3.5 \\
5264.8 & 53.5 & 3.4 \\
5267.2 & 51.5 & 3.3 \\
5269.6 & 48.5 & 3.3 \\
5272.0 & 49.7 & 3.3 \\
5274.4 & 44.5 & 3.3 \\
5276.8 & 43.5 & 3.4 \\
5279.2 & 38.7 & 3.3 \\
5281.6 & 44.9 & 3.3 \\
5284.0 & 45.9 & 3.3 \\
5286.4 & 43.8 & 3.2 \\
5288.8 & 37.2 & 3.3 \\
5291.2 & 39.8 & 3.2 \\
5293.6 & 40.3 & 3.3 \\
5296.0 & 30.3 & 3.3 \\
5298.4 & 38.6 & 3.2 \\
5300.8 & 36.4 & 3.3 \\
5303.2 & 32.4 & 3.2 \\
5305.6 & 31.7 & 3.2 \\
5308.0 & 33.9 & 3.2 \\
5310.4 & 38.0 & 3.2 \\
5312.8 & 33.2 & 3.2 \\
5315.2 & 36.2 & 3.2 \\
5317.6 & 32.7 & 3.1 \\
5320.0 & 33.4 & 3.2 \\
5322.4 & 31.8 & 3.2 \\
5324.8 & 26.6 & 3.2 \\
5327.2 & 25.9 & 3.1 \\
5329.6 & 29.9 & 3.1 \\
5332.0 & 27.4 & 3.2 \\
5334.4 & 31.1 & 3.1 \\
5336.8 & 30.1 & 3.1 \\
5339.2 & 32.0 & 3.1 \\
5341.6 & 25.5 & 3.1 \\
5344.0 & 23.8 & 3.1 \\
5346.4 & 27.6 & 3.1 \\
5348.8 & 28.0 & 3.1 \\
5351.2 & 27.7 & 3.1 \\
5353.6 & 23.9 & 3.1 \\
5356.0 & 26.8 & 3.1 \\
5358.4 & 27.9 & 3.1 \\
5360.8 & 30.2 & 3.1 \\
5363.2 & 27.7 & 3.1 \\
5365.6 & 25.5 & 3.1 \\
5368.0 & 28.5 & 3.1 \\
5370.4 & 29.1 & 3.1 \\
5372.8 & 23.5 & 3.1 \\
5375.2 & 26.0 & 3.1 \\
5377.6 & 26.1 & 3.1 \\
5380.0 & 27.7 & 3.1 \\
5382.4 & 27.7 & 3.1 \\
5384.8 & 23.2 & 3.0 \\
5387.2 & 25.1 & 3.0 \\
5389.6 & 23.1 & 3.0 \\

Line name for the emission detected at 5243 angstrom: C IV 1549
